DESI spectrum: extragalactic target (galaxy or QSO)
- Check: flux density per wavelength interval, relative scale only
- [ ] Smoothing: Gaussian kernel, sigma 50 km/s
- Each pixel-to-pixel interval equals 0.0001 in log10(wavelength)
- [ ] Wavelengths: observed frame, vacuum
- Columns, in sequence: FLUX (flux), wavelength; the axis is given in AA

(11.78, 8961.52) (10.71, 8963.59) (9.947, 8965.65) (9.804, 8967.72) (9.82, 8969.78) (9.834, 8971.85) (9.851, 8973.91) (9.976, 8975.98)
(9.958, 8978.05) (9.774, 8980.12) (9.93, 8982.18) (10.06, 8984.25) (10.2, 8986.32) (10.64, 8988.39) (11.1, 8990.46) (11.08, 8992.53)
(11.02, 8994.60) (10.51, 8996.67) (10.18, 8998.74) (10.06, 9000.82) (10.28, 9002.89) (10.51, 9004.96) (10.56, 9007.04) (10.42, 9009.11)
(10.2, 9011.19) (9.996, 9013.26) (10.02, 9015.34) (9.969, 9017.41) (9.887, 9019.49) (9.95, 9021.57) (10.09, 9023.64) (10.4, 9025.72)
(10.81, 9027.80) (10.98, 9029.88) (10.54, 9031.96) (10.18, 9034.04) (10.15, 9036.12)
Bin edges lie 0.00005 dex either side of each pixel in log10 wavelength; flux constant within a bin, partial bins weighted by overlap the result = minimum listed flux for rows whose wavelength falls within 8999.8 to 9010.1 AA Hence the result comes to 10.06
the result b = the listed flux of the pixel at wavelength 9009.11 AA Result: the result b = 10.42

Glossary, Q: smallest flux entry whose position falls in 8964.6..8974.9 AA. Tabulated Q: 9.804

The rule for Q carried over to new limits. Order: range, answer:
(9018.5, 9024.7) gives 9.887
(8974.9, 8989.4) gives 9.774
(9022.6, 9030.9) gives 10.09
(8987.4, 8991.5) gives 10.64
